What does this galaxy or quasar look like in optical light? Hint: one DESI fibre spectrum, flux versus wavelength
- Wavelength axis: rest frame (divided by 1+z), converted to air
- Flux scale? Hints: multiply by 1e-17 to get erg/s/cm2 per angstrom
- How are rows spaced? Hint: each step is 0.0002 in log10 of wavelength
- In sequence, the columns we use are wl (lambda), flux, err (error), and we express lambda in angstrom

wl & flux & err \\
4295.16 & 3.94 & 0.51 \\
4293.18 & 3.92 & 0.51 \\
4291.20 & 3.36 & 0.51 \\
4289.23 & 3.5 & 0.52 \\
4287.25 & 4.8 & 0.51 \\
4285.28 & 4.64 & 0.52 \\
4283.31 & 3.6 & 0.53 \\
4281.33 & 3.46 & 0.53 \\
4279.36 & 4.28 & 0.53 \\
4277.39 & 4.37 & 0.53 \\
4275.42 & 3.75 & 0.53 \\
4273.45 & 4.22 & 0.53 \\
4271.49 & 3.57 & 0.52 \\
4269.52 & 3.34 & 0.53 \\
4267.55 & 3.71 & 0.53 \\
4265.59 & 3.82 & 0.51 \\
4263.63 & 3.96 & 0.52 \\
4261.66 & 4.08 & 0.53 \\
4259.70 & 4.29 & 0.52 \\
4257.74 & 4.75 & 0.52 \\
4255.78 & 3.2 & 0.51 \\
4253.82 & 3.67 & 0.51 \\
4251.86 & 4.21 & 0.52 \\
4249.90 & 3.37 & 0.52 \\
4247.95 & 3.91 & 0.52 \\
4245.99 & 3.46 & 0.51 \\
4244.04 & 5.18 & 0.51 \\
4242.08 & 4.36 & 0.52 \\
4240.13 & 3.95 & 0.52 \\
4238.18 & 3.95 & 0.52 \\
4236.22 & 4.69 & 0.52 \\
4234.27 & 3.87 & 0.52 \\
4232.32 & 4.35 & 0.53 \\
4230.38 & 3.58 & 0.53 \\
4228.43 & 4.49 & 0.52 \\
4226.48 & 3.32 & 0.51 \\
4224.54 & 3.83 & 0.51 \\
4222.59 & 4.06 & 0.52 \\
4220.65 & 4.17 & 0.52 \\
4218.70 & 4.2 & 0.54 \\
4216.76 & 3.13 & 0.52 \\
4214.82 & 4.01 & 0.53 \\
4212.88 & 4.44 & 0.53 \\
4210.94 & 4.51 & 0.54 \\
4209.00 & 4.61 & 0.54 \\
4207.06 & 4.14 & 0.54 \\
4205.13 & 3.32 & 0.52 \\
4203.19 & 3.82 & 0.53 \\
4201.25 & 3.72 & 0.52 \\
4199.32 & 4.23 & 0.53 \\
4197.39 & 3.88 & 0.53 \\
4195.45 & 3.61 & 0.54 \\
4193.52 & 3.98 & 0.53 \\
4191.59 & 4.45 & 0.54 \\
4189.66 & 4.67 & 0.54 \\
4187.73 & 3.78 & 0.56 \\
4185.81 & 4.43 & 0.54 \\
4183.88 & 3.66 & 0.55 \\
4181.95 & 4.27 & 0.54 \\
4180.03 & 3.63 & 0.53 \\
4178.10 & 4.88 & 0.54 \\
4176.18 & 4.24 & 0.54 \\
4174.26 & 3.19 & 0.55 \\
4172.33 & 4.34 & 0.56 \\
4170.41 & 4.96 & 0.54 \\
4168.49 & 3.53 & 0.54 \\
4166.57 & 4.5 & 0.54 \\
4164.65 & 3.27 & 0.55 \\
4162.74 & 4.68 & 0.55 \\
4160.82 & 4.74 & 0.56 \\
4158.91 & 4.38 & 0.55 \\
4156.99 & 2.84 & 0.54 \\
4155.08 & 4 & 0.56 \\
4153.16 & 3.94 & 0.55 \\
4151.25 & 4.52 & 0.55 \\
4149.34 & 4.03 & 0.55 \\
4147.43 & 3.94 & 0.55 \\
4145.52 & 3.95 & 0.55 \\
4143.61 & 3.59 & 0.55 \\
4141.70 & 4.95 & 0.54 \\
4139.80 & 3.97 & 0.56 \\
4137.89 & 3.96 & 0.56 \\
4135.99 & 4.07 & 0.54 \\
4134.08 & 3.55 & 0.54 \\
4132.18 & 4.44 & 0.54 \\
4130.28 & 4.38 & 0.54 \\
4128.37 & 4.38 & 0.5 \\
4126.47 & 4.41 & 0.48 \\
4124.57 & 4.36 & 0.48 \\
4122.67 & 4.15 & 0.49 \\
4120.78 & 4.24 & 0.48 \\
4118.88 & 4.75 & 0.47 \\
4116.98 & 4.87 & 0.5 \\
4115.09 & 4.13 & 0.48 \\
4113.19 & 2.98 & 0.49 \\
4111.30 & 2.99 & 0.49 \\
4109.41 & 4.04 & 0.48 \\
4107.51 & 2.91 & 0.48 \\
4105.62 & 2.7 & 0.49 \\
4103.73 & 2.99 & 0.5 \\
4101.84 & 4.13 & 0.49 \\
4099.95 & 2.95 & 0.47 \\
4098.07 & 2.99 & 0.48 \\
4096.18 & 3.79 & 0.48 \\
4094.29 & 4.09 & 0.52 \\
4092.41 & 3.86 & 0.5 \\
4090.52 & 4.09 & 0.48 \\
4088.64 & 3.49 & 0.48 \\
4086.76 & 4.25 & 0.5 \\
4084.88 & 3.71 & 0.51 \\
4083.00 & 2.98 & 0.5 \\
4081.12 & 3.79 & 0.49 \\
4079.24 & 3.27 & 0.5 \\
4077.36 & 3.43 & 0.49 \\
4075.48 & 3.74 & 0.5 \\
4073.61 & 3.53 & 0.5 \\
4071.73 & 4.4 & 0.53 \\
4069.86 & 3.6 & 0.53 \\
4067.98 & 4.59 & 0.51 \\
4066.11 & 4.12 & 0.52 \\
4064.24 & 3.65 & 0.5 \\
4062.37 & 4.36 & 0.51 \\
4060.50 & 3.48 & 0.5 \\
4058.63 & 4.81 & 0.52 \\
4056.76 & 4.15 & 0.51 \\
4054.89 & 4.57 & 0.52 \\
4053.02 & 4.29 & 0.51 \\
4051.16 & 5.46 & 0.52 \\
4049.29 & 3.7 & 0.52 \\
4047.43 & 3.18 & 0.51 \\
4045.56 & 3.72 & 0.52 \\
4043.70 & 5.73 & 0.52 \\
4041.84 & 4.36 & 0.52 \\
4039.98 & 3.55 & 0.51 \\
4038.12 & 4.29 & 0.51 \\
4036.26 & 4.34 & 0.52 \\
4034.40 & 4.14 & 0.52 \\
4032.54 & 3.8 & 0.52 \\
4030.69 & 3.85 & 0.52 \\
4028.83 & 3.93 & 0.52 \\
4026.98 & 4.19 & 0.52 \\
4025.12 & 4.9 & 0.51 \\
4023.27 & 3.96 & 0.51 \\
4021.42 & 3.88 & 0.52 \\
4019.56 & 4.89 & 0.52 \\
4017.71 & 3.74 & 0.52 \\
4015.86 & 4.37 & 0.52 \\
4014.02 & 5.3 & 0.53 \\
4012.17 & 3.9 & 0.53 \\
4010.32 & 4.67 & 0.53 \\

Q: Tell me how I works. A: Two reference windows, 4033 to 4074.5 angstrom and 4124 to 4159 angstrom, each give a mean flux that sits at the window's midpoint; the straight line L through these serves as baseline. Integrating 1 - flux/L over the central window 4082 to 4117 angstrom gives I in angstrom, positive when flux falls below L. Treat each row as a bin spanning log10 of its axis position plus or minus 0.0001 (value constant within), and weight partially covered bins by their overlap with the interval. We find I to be 4.9 angstrom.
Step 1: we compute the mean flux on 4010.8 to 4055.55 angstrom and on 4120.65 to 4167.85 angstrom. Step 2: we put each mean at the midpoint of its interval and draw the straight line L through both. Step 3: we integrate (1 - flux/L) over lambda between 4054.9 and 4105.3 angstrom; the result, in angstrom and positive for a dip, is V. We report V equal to 5.1 angstrom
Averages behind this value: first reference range 4.25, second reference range 4.12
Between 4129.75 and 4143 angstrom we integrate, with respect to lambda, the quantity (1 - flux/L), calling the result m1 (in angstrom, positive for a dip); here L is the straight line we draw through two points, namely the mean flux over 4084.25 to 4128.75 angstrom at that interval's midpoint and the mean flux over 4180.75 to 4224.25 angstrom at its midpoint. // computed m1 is -1.0 angstrom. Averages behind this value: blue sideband 3.8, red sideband 4.04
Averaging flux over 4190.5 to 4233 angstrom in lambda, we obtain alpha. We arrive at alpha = 3.99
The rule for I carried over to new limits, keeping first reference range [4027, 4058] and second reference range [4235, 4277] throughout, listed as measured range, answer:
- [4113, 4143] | -1.0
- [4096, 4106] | 2.1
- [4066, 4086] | 2.1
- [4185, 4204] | -0.1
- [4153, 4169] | 0.3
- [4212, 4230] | 0.3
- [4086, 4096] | 0.5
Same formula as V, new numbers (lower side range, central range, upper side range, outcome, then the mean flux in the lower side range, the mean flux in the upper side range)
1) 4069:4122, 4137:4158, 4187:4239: -0.8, 3.67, 4.03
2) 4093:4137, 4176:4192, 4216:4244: -1.0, 3.84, 4.04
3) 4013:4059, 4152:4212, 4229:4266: 0.6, 4.28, 4.04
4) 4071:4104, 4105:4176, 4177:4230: -3.7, 3.65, 4.04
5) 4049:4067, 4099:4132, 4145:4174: 2.4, 4.28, 4.09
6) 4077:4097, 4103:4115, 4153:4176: 2.0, 3.71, 4.04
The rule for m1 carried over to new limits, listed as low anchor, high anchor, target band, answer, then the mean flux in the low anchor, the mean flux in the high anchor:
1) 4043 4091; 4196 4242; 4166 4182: -0.6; 3.99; 4.01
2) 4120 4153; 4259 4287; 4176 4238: 0.0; 4.16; 3.95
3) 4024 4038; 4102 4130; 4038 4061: -0.9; 4.17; 3.87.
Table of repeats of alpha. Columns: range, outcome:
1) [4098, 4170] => 3.95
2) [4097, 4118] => 3.43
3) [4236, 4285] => 3.96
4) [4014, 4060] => 4.26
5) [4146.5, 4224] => 4.07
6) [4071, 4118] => 3.6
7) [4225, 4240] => 4.02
